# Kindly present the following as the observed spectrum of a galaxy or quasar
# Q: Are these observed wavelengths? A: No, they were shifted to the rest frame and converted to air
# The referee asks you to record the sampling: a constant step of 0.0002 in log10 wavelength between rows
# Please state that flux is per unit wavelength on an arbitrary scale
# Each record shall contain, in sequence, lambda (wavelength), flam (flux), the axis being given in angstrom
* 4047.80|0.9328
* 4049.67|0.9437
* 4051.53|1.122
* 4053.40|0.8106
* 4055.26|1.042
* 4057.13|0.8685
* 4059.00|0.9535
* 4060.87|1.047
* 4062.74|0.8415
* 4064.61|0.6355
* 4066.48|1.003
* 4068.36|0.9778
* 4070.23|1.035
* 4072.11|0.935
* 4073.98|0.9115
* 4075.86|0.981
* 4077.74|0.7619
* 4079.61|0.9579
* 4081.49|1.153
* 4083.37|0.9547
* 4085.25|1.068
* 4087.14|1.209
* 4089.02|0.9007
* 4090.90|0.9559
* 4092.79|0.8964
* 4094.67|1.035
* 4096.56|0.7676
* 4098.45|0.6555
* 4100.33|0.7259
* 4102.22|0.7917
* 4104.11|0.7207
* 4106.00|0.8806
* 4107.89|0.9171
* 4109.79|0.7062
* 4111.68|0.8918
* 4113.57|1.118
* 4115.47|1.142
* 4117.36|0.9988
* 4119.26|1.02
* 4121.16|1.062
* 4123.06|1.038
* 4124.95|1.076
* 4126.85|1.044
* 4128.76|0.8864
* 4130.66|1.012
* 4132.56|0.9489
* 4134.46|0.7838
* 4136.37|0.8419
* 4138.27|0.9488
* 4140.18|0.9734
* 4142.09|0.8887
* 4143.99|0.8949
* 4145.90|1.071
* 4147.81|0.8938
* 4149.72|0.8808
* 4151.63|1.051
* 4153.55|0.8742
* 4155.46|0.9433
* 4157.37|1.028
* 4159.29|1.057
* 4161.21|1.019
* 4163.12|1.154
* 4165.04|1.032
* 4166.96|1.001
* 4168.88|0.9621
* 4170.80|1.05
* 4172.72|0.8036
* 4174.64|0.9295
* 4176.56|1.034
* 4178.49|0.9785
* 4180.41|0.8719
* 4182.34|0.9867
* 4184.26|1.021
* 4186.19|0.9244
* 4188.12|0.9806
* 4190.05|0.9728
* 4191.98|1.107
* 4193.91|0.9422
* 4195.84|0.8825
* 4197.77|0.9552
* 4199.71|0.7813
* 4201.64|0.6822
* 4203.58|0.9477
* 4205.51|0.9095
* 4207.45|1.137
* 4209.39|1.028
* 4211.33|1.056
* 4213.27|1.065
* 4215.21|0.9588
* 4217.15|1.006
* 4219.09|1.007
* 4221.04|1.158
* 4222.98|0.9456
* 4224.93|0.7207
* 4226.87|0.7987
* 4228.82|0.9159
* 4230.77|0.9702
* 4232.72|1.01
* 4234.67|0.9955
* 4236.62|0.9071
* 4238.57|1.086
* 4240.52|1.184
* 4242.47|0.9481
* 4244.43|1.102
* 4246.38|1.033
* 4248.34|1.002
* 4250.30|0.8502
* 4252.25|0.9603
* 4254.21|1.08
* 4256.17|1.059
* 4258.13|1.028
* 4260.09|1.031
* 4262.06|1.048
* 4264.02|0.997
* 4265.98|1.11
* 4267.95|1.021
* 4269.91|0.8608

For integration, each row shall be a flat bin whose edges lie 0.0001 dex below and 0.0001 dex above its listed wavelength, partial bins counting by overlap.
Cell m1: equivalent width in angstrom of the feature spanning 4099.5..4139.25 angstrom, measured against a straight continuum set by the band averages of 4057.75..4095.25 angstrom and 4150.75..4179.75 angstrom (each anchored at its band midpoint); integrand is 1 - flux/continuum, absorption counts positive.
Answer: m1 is 1.8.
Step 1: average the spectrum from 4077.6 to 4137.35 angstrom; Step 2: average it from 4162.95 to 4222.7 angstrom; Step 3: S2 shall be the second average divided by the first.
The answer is 1.04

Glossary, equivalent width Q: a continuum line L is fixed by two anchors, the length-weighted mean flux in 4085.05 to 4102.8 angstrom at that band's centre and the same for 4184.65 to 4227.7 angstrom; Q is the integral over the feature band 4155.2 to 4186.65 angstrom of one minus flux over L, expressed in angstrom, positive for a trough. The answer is -1.8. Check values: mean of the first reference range 0.895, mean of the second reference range 0.954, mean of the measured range 0.99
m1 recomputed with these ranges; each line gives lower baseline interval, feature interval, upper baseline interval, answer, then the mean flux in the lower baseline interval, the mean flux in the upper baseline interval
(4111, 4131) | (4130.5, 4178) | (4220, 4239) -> 1.9 angstrom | 1.03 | 0.947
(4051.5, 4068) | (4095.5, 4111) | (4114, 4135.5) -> 3.2 angstrom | 0.916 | 1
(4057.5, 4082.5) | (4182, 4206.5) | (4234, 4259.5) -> 1.6 angstrom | 0.937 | 1.02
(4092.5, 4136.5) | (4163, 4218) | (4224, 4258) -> -0.8 angstrom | 0.917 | 0.98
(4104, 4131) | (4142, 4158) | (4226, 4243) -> 0.4 angstrom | 0.974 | 0.982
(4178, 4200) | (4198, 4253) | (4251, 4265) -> 1.2 angstrom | 0.955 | 1.03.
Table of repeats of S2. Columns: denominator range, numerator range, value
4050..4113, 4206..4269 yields 1.10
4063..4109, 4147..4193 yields 1.08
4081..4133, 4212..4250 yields 1.04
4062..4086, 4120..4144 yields 1.02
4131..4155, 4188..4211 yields 1.02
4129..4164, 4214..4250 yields 1.03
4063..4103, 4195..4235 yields 1.03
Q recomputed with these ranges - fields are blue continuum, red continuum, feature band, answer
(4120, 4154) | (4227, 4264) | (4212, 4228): 0.6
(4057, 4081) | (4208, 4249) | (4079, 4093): -1.3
